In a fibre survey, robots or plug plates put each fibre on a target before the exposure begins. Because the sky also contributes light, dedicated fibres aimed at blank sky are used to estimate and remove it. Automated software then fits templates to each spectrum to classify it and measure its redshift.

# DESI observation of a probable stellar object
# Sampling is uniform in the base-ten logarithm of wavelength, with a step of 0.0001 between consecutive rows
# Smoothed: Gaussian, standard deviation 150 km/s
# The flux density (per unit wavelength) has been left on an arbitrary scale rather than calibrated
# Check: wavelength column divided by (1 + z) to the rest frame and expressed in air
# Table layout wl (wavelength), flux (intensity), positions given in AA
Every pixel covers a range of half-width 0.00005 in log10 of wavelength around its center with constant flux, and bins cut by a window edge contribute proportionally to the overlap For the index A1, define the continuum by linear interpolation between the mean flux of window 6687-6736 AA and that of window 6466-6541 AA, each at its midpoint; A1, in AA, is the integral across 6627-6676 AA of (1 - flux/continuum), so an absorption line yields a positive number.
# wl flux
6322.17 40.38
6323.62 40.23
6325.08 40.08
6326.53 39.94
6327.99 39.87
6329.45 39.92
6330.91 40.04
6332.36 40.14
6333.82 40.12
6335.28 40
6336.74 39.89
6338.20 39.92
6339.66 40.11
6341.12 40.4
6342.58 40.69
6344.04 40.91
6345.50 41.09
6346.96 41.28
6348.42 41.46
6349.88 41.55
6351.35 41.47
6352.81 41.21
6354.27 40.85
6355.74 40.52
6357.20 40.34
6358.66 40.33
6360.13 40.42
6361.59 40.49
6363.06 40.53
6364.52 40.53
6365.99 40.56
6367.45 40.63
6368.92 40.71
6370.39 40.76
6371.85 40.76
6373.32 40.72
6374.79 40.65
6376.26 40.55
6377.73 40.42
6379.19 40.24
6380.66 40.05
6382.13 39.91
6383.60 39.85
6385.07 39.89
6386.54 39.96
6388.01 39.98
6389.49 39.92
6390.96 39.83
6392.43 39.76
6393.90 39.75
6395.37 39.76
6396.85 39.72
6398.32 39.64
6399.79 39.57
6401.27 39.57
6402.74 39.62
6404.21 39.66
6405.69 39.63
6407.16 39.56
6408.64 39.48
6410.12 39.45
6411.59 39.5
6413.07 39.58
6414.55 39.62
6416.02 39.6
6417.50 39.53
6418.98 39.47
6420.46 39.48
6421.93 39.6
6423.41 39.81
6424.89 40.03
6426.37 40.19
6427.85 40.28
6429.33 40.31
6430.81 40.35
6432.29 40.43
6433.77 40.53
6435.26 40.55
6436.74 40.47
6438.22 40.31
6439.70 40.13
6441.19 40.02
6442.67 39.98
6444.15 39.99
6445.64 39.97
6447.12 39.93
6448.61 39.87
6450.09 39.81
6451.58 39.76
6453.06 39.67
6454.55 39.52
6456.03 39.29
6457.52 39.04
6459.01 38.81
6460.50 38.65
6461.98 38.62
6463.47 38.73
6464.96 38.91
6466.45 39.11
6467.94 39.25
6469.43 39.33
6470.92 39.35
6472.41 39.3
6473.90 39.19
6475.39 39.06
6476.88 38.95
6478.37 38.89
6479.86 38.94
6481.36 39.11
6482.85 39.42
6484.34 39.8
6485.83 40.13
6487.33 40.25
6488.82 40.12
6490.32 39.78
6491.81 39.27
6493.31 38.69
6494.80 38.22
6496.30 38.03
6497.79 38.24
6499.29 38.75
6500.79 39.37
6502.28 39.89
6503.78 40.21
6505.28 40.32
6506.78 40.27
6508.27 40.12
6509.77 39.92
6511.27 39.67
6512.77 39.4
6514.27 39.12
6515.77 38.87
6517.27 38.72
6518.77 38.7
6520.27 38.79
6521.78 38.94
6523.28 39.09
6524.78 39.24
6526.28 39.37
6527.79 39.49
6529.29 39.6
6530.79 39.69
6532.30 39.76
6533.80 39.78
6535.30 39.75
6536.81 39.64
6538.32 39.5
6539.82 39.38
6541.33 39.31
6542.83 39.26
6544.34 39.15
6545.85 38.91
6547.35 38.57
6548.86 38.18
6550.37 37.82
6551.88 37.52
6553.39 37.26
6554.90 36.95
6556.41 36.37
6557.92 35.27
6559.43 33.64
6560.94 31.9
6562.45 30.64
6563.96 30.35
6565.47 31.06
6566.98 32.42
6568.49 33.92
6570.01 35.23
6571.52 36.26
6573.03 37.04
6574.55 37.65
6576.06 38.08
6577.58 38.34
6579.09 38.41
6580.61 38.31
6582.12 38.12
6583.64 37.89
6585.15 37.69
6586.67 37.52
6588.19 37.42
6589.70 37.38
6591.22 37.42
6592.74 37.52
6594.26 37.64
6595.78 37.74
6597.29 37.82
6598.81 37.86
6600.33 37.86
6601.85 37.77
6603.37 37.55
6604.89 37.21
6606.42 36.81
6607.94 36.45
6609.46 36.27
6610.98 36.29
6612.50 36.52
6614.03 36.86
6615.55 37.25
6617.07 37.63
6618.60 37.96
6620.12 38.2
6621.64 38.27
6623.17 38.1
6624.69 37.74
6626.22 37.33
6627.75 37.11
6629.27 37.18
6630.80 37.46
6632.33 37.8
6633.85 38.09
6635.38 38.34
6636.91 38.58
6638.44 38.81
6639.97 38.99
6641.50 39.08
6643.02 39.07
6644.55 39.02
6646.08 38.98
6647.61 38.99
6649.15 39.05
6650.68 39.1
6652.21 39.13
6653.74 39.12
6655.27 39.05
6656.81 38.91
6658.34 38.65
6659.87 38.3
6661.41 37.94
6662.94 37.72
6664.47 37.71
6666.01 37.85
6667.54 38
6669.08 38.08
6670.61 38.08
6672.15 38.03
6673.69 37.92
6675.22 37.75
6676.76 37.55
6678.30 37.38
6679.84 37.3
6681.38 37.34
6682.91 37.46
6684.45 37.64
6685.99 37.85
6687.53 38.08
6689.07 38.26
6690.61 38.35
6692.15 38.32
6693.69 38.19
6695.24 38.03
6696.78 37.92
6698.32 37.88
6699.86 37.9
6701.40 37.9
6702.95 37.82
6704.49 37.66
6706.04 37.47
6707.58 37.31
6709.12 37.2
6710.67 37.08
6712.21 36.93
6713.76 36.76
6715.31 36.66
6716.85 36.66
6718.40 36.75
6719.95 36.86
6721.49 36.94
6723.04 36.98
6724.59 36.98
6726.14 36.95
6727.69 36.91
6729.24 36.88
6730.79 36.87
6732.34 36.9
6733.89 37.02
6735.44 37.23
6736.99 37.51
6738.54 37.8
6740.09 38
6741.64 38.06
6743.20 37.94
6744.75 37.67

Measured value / -0.6 AA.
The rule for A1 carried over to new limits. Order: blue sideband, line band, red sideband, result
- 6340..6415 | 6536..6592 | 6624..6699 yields 3.08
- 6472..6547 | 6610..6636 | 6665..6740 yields 0.50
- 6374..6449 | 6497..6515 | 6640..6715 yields -0.16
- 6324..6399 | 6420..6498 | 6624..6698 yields 0.20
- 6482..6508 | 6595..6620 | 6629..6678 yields 0.93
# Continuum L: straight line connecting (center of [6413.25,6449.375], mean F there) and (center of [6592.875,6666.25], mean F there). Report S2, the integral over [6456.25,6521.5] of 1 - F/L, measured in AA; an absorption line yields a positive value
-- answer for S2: 0.3 AA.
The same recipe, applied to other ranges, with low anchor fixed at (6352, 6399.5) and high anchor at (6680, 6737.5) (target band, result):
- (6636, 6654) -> -0.49 AA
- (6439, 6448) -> -0.07 AA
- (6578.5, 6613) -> 0.82 AA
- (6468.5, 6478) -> 0.06 AA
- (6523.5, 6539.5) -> -0.26 AA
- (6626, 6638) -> 0.09 AA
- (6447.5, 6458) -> 0.01 AA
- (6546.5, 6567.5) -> 2.07 AA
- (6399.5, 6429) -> 0.21 AA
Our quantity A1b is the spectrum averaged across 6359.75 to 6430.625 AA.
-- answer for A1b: 40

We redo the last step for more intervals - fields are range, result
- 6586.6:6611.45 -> 37.3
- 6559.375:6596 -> 36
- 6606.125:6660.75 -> 38.1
